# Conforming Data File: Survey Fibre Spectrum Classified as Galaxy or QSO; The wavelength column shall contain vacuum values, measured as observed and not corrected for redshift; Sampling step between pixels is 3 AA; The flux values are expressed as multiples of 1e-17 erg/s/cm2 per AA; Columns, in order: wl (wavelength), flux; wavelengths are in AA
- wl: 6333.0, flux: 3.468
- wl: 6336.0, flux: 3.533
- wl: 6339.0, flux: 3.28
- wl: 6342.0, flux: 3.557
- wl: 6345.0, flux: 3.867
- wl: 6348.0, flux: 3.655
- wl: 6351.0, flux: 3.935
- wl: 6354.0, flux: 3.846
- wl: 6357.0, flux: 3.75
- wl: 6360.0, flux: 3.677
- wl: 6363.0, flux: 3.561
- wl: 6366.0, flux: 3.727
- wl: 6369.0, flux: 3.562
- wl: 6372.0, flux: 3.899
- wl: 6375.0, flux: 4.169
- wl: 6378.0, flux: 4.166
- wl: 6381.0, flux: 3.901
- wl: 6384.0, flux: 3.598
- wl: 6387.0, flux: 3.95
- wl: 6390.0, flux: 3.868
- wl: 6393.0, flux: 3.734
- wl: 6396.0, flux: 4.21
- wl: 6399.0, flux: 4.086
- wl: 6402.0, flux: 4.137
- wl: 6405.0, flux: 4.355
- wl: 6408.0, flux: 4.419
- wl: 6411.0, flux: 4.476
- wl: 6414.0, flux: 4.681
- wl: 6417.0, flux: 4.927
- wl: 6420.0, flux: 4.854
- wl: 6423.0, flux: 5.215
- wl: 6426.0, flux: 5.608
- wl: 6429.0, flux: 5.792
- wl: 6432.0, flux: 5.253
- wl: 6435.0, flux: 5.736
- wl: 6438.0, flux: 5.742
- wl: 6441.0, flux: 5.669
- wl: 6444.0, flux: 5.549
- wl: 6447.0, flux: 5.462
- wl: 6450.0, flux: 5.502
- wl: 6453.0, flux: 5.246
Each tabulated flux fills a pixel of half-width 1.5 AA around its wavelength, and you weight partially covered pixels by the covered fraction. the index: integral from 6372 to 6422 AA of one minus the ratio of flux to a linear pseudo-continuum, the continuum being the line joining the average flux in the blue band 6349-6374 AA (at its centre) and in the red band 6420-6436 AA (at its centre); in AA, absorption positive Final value 4.7 AA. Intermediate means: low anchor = 3.75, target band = 4.22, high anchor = 5.45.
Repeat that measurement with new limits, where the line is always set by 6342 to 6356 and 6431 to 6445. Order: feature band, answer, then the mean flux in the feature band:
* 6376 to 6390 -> 1.8 AA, 3.91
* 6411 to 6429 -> 0.6 AA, 5.07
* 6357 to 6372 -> 1.6 AA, 3.67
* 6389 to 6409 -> 2.9 AA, 4.11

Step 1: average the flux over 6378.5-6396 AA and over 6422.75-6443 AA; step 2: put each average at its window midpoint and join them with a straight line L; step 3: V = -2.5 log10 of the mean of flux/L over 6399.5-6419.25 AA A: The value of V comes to 0.05 mag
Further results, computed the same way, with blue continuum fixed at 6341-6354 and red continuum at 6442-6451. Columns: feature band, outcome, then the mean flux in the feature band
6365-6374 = 0.11 mag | 3.75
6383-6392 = 0.17 mag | 3.81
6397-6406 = 0.13 mag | 4.18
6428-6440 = -0.07 mag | 5.63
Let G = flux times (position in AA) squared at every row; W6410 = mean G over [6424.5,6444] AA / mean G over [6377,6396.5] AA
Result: 1.5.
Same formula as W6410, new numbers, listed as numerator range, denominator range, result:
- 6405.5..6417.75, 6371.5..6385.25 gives 1.17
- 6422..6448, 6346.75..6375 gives 1.52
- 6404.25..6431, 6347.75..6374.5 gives 1.34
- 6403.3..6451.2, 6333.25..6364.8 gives 1.46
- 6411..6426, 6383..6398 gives 1.28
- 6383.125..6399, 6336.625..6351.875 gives 1.09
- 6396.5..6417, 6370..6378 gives 1.10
